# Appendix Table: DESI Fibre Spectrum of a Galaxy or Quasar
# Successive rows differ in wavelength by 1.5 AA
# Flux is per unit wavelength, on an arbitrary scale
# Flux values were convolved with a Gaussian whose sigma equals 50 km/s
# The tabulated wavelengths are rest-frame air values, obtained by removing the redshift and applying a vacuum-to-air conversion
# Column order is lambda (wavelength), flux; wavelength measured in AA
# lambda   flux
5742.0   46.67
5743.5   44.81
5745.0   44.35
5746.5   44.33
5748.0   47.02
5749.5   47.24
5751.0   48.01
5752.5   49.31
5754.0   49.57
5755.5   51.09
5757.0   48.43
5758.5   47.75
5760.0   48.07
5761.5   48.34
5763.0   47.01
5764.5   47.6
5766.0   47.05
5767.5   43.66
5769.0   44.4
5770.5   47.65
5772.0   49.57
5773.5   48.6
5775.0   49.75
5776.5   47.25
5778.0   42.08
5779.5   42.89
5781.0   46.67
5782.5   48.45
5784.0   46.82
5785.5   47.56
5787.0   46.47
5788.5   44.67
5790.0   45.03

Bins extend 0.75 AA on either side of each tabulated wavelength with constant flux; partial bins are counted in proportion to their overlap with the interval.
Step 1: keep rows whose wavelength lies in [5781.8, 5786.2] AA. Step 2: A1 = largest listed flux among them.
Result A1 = 48.45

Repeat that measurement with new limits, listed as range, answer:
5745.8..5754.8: 49.57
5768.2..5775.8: 49.75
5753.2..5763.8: 51.09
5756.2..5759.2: 48.43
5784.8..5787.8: 47.56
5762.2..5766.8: 47.6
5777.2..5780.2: 42.89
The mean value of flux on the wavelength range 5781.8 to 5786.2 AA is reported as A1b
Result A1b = 47.6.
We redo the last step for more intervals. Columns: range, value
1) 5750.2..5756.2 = 49.5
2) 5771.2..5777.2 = 48.8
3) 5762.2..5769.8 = 46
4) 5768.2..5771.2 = 46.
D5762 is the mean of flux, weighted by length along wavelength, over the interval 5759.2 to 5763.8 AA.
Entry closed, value 47.8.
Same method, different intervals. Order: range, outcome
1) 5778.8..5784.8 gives 46.2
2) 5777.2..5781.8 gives 44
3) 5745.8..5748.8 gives 45.7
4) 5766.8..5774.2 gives 46.8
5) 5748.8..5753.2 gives 48.2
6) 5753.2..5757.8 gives 49.7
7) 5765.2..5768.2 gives 45.4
